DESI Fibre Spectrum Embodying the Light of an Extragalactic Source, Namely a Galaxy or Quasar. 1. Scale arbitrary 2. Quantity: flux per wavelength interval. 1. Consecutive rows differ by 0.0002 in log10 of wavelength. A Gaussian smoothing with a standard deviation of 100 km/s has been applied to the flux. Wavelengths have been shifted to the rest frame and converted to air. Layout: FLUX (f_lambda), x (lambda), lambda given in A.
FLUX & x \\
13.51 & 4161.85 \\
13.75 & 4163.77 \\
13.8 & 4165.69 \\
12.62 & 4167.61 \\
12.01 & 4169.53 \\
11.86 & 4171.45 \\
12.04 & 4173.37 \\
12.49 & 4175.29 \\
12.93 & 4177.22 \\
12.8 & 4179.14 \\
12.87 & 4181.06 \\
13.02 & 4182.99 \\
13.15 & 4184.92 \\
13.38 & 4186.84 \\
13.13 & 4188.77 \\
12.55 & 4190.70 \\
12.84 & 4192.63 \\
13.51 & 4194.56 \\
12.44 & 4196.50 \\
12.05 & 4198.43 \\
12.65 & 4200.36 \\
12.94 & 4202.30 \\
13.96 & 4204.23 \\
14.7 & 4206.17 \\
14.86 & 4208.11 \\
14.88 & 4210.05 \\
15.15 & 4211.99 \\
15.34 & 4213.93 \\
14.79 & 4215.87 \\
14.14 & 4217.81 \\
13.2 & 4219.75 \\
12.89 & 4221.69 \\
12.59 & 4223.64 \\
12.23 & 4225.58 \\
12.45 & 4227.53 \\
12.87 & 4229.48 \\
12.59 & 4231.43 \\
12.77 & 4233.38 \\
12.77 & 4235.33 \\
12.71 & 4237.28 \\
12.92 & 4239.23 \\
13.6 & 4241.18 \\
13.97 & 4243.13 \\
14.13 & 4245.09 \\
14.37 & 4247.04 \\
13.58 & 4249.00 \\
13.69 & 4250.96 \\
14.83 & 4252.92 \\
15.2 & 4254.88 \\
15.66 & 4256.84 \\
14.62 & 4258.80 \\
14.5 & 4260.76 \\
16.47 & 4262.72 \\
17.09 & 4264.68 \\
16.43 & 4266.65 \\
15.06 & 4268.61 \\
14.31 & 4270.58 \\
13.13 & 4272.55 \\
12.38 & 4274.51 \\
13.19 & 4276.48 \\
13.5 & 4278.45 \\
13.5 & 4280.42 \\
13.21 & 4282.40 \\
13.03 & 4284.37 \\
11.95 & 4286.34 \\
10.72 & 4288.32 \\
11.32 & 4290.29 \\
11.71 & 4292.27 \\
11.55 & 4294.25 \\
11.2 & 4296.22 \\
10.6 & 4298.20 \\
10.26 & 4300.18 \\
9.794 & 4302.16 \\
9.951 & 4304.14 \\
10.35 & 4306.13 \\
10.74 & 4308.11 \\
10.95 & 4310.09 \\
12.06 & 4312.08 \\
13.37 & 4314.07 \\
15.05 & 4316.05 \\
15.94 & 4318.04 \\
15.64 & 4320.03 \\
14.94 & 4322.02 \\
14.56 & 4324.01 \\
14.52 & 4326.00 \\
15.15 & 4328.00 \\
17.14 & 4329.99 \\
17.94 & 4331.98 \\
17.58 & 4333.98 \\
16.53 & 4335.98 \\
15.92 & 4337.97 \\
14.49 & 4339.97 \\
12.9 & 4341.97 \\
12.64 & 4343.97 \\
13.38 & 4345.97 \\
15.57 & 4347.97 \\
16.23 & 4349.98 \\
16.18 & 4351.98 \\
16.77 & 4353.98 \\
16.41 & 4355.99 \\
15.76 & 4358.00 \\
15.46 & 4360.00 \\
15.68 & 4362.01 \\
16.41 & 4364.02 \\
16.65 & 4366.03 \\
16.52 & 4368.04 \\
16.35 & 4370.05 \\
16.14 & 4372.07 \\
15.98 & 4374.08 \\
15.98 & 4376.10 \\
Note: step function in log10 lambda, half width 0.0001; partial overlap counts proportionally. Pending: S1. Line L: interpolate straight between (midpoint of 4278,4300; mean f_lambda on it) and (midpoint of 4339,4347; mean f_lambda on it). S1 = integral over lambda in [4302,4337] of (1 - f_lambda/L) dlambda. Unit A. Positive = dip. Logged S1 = -3.7 A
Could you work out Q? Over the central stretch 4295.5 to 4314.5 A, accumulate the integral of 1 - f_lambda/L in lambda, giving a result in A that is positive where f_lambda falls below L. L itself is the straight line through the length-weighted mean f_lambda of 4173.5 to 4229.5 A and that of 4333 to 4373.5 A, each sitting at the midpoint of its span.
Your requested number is 5.2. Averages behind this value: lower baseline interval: 13.3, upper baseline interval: 15.7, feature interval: 10.8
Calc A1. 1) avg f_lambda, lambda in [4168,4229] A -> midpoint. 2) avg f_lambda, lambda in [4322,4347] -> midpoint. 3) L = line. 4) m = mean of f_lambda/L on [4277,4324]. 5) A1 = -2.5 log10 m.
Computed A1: 0.196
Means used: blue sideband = 13.2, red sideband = 15.2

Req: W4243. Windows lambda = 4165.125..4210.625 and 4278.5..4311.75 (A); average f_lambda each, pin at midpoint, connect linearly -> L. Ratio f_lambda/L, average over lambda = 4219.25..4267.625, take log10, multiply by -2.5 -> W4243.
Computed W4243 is -0.148 mag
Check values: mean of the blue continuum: 13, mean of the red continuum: 11.4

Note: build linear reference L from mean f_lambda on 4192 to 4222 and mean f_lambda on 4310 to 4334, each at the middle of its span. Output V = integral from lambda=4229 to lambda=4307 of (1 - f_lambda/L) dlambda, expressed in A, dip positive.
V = 7.0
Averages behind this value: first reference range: 13.8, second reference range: 15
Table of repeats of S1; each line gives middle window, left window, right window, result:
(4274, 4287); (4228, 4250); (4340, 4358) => 0.9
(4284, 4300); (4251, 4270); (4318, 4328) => 4.0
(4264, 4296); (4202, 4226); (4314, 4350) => 3.4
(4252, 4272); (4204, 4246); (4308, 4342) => -1.8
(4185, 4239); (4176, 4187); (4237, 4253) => 0.0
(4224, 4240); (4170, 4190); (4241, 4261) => 1.5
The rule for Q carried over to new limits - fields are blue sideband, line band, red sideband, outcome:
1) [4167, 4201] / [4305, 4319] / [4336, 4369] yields 2.09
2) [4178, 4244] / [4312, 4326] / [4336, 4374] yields 0.31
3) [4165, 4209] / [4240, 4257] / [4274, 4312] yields -2.93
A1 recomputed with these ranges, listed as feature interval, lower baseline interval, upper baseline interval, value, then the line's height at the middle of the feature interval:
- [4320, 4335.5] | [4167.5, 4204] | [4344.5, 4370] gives -0.04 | 15.3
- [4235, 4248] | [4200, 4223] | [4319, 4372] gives 0.07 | 14.5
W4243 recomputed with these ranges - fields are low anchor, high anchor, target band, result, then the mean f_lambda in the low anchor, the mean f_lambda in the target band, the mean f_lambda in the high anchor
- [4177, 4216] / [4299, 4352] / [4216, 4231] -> 0.05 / 13.5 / 13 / 14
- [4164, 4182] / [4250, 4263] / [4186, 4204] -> 0.03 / 12.7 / 12.9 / 14.9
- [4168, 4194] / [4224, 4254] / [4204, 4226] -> -0.09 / 12.7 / 14.1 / 13.3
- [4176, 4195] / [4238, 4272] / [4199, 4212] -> -0.04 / 13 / 14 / 14.7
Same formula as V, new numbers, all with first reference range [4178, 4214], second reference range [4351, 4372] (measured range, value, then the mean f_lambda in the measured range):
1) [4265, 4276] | 0.2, 14.4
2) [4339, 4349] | 1.3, 13.8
